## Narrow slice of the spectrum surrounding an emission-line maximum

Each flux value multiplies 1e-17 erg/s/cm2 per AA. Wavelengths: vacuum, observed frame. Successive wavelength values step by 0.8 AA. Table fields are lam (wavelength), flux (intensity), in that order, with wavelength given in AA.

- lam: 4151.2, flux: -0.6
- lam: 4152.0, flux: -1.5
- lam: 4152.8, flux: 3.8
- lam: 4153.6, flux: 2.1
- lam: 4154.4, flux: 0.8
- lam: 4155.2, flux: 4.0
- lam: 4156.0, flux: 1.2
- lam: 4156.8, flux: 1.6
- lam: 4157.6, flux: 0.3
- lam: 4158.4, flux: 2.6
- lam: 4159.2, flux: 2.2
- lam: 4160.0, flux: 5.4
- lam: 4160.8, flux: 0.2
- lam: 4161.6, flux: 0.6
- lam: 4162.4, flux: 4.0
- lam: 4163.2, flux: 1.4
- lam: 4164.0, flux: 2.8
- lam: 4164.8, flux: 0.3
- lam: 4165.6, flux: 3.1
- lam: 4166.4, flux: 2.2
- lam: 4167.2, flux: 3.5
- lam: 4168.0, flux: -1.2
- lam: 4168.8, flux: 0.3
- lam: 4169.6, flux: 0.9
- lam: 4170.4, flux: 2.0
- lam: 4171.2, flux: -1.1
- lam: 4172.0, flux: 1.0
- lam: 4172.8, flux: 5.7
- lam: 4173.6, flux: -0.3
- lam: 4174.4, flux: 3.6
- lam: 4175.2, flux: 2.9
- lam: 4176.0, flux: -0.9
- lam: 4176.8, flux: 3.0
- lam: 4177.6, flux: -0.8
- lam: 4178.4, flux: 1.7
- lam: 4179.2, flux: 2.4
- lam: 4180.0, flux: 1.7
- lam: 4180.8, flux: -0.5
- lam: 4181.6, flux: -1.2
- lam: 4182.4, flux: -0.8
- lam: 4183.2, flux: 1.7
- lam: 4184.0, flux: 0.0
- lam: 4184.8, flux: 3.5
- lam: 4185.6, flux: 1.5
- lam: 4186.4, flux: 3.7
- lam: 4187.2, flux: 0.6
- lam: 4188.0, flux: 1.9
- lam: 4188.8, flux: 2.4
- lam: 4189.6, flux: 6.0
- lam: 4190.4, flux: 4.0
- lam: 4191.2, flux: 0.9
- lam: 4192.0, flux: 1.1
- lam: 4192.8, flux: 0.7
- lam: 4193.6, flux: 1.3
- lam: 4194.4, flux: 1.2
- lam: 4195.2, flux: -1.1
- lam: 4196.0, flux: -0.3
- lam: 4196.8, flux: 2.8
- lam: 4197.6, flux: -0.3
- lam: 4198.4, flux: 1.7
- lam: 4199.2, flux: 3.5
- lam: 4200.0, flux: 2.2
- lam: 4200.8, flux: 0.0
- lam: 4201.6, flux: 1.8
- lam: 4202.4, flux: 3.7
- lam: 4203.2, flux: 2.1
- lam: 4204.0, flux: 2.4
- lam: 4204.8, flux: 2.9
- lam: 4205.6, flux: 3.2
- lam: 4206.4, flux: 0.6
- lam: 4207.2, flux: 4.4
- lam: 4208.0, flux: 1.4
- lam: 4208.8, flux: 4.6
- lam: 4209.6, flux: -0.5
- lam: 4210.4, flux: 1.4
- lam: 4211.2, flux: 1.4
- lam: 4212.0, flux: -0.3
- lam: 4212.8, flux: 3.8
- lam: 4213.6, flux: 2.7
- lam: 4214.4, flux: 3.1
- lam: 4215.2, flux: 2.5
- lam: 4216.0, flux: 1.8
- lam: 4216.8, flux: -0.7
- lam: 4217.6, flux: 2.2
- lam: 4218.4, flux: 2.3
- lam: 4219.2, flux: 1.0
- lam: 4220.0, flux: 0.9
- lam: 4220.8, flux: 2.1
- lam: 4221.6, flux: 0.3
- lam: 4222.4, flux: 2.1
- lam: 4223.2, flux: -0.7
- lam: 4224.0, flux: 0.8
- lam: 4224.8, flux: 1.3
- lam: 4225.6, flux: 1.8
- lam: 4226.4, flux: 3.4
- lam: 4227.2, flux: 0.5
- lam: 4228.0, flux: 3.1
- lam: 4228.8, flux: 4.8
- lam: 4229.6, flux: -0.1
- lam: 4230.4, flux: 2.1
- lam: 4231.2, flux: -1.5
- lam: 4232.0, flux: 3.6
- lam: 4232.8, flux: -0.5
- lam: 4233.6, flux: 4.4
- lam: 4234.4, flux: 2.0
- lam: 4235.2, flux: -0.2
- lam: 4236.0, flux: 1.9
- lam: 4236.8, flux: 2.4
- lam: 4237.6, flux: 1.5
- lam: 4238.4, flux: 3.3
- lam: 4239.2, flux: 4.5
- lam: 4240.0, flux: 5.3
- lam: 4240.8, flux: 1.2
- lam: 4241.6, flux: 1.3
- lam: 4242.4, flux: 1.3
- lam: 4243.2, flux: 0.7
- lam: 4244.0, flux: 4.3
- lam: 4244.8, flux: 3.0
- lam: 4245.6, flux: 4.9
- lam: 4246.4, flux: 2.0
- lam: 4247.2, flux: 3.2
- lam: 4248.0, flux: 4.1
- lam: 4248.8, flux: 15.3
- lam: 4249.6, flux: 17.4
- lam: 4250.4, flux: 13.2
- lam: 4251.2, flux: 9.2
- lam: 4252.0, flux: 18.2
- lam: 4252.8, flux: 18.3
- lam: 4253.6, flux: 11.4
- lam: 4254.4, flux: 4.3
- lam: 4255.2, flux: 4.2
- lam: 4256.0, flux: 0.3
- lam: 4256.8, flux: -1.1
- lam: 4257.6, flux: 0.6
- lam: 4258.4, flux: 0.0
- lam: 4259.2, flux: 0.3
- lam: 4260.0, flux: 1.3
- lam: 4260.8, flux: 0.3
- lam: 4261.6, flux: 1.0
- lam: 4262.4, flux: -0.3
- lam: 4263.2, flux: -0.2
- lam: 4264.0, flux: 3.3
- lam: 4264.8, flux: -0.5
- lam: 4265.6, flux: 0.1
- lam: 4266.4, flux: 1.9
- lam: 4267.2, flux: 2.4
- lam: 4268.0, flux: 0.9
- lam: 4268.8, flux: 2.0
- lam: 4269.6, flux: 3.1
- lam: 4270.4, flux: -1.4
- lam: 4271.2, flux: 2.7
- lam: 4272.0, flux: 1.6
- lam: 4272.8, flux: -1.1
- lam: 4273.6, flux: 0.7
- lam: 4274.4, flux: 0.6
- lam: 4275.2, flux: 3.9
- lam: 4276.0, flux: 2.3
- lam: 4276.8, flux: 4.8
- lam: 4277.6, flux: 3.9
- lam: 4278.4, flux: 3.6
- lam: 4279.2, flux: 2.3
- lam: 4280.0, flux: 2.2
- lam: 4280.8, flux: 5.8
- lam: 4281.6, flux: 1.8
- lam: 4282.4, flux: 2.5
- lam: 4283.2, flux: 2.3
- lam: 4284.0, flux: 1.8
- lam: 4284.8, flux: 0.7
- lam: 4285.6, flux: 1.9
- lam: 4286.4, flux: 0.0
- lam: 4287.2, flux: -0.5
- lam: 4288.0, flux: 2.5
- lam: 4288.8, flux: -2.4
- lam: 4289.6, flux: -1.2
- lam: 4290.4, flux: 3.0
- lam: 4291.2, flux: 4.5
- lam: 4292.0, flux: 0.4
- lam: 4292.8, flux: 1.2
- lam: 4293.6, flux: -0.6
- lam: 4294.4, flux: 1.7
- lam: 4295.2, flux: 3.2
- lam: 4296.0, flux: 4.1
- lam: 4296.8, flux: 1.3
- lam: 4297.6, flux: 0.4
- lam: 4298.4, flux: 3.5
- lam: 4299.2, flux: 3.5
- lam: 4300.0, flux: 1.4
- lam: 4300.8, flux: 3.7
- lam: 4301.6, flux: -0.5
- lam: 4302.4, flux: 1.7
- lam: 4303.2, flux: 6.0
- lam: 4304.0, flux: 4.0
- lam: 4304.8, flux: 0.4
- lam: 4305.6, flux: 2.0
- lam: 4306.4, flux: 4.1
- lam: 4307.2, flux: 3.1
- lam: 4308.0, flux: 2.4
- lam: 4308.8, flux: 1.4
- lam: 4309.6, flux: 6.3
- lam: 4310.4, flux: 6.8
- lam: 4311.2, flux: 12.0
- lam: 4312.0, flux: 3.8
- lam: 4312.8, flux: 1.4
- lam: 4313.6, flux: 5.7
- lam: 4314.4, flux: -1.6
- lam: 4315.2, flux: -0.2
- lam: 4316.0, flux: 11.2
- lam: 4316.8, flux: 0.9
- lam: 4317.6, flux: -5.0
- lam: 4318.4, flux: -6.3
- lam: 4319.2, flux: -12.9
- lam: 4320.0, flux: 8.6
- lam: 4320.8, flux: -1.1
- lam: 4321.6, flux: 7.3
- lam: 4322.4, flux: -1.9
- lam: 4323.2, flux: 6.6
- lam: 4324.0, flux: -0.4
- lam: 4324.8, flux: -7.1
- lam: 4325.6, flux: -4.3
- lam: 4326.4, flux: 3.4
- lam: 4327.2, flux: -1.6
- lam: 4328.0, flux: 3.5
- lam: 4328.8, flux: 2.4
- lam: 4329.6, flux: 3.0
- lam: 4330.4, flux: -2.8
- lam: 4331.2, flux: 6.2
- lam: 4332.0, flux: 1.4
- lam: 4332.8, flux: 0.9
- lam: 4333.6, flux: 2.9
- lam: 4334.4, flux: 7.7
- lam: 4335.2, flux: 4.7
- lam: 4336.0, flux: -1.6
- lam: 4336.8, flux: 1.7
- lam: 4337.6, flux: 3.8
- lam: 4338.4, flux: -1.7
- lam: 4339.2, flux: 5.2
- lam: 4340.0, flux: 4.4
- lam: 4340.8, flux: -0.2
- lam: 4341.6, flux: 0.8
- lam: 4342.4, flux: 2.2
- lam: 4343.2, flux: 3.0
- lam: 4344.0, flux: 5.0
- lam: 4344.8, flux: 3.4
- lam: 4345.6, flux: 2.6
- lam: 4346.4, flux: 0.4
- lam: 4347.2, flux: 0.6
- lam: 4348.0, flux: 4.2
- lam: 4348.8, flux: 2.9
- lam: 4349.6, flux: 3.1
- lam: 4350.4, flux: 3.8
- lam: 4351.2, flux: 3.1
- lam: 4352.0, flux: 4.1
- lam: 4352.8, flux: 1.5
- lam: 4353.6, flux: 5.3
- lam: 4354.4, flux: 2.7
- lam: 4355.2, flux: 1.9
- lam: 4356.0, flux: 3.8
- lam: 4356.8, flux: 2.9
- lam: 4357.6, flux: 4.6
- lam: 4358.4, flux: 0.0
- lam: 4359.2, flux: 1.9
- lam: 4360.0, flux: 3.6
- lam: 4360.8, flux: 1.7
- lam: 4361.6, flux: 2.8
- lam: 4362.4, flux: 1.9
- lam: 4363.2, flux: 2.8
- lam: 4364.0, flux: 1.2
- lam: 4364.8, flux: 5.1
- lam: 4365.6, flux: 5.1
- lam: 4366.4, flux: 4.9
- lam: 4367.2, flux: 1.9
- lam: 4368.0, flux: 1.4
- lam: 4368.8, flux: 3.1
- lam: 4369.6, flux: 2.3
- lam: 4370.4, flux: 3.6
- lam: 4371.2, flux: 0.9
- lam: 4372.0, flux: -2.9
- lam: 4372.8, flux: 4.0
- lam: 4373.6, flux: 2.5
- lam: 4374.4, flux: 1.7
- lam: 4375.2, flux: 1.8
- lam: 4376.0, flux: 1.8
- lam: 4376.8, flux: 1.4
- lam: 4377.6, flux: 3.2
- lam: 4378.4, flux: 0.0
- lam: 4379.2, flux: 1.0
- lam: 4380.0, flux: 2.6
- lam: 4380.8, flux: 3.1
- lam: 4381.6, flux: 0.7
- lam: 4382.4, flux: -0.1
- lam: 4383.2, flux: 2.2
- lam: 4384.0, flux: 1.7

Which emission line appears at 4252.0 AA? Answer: [O II]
